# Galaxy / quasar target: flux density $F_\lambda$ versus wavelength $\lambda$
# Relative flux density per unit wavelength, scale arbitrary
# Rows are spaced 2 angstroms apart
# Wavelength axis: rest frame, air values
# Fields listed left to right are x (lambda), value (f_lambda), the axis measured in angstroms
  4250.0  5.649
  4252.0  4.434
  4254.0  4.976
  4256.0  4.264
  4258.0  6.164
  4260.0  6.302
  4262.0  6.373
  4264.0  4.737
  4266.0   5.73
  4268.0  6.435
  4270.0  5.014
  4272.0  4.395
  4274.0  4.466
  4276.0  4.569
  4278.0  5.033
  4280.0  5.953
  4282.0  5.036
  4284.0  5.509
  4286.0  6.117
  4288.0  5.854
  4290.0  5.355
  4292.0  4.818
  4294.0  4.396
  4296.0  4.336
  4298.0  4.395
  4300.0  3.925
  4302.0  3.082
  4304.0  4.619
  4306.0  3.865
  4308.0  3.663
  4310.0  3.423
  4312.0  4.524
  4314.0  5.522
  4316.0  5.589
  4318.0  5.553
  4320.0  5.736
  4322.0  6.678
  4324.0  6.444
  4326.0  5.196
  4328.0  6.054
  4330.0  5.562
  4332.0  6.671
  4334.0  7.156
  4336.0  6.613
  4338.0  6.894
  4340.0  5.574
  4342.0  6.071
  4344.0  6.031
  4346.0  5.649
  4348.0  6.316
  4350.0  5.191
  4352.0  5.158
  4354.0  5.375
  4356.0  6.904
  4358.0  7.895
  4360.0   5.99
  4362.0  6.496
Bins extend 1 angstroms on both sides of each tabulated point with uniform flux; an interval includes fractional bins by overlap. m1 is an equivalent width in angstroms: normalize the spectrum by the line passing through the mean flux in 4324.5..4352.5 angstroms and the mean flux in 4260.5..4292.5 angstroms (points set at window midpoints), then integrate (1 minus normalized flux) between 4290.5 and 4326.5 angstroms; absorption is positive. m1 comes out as 6.0 angstroms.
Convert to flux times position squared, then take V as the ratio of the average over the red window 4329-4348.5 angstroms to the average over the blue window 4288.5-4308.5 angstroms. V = 1.48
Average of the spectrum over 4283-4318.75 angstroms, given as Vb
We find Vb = 4.69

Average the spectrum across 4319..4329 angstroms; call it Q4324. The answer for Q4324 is 6.02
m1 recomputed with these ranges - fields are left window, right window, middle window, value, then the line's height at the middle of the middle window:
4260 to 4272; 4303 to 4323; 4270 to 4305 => 3.1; 5.29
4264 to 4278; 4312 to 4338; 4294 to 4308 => 3.9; 5.61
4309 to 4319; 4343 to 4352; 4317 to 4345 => -4.4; 5.33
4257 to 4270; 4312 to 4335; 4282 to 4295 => 1.3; 5.91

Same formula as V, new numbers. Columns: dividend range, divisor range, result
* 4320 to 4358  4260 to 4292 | 1.17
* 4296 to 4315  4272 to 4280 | 0.87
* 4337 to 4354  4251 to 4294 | 1.14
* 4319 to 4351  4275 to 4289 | 1.15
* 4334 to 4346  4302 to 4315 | 1.52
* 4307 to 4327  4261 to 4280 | 1.02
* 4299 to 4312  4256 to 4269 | 0.67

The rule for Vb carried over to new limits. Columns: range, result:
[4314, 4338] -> 6.12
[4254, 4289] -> 5.4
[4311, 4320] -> 5.35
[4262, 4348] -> 5.32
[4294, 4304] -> 4.05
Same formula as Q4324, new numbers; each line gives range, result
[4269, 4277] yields 4.61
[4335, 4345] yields 6.24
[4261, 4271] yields 5.66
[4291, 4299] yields 4.49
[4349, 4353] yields 5.17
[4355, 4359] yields 7.4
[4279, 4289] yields 5.69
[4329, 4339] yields 6.58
